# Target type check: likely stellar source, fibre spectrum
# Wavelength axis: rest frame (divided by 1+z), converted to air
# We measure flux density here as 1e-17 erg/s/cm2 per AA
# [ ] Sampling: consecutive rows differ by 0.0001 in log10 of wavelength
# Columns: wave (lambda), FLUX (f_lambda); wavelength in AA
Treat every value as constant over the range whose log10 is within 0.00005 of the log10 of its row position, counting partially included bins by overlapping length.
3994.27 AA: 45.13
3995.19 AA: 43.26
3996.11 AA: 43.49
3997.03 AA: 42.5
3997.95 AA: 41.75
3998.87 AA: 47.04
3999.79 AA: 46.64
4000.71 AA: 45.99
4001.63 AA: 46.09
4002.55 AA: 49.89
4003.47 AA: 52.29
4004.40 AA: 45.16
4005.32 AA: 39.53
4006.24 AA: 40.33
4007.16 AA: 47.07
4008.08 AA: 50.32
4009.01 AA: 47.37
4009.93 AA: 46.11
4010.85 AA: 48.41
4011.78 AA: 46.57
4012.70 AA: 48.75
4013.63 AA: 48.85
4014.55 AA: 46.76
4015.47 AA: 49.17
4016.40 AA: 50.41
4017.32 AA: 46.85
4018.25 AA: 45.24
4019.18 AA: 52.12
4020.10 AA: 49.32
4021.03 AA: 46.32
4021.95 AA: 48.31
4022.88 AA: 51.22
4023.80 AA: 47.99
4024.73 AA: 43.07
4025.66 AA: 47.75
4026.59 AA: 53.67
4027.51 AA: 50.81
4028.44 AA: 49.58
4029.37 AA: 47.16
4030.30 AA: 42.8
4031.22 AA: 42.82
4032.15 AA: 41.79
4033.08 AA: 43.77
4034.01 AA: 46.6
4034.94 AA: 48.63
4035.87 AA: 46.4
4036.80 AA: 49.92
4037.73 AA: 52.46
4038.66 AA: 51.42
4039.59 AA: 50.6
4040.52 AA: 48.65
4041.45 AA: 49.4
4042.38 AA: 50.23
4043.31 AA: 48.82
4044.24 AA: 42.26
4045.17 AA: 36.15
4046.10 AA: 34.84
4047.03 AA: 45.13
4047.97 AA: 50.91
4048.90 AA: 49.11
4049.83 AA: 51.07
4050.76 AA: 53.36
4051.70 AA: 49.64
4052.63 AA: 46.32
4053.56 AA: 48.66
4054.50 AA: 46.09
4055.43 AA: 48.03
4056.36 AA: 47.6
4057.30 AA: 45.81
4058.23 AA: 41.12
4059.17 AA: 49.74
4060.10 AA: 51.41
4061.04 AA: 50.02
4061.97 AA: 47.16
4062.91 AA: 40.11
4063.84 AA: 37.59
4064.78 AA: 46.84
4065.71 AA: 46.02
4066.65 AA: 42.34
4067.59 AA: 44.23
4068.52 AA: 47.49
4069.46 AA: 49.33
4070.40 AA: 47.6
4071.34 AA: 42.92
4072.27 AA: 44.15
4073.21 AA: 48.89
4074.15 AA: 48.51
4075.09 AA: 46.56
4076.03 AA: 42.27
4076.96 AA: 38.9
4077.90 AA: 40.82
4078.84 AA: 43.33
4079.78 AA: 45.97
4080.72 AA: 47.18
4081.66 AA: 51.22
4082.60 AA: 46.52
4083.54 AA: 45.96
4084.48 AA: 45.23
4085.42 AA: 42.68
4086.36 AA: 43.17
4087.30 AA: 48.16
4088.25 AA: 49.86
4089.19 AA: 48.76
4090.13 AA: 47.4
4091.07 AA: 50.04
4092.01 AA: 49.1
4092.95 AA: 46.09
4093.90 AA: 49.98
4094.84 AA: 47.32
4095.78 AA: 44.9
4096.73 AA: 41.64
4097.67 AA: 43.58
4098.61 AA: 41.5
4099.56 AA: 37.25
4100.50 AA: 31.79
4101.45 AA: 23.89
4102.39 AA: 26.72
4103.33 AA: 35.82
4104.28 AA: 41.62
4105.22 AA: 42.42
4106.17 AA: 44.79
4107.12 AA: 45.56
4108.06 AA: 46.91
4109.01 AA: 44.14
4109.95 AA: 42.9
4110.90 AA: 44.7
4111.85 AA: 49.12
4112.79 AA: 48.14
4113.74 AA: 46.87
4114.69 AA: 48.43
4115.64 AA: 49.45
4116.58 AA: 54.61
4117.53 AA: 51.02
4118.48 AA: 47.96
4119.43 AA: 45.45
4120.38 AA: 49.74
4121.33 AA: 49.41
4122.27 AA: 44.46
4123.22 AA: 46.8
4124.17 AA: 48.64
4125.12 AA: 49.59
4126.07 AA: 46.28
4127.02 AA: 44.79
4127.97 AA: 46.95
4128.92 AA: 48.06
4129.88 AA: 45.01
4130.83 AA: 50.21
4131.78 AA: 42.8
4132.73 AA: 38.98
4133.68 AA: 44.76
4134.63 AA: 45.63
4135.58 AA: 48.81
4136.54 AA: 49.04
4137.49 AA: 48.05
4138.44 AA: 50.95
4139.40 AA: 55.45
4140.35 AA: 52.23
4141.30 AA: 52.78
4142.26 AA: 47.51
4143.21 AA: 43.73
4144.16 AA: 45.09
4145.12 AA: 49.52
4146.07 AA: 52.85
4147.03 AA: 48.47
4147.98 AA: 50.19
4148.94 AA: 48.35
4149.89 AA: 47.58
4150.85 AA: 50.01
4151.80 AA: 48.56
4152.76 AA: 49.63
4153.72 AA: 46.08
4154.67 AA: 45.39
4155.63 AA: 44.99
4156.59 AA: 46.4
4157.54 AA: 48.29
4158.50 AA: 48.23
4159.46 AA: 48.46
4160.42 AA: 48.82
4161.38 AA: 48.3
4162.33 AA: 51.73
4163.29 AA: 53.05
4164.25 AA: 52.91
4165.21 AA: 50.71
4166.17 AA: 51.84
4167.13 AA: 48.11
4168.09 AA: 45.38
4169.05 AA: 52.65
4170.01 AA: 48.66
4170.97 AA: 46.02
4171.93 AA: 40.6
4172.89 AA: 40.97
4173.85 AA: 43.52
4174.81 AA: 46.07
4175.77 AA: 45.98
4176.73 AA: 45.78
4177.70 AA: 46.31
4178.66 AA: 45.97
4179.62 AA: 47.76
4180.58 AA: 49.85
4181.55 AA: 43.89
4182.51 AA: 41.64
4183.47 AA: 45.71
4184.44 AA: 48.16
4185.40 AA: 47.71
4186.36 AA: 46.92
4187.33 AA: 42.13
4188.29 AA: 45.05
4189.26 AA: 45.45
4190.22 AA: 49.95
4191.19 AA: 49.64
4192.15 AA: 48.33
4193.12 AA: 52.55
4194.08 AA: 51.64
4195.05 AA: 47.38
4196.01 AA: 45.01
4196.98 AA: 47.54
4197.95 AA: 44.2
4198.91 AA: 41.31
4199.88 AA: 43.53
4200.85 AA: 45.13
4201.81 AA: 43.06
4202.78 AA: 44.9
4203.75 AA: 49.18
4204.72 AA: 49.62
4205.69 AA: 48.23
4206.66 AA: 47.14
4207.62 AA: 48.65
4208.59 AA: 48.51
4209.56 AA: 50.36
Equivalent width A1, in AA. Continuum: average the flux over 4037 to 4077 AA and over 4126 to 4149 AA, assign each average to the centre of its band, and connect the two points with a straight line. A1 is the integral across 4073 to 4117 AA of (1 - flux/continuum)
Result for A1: 2.57 AA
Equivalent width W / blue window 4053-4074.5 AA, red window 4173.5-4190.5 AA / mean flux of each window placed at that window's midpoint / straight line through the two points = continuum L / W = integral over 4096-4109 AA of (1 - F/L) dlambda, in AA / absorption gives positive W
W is 2.0 AA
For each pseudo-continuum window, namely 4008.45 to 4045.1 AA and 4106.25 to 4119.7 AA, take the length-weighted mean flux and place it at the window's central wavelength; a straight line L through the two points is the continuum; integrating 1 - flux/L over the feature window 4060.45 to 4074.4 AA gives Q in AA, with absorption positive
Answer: 0.6 AA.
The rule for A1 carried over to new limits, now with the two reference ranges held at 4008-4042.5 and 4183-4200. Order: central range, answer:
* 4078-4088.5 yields 0.4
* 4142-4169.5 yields -0.9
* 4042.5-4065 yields 0.8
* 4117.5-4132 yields 0.0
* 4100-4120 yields 1.7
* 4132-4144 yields -0.2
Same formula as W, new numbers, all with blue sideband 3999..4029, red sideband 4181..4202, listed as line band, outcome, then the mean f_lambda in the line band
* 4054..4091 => 1.08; 45.9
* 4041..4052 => 0.18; 46.7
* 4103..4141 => -0.13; 47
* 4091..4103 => 1.62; 40.7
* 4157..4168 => -0.80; 49.9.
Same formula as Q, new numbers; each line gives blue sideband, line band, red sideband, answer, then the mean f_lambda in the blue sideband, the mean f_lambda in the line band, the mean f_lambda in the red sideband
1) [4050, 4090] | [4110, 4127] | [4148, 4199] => -0.48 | 46.2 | 48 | 47.4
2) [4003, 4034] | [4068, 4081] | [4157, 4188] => 0.54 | 47.2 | 45.3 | 47.2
